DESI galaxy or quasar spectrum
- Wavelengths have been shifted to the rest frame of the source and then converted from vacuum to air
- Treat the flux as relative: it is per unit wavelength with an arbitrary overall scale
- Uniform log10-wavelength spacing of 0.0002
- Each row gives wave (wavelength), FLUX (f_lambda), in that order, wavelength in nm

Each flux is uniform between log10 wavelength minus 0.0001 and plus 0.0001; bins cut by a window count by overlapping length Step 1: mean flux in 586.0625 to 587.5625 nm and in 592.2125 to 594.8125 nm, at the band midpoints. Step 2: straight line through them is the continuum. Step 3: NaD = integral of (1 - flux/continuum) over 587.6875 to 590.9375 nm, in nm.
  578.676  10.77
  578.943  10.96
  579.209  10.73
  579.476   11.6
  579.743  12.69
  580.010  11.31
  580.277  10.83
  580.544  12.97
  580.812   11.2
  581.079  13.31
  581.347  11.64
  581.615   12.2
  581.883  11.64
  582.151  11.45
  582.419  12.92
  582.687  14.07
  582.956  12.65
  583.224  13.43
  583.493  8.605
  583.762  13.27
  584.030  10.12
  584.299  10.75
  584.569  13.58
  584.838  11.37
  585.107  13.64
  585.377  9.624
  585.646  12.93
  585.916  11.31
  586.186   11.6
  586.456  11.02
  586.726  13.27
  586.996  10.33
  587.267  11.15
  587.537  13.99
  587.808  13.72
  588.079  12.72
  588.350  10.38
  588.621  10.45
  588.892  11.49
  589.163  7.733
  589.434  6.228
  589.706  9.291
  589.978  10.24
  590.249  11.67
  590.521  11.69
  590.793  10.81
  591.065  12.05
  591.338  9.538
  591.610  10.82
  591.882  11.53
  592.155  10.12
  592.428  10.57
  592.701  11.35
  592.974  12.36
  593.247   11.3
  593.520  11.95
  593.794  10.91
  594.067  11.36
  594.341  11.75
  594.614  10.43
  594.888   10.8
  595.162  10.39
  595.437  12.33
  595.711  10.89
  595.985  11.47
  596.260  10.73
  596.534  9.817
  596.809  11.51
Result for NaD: 0.30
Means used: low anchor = 11.7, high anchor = 11.3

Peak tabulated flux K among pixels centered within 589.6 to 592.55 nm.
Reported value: 12.05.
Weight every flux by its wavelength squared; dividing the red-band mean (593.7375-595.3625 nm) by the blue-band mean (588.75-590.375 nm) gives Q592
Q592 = 1.18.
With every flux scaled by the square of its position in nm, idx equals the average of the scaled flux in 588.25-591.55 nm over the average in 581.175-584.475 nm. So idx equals 0.87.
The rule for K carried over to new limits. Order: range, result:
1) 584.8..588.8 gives 13.99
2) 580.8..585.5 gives 14.07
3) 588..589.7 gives 12.72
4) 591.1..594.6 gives 12.36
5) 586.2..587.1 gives 13.27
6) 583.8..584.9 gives 13.58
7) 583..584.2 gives 13.43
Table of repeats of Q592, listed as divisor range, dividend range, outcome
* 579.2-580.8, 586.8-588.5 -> 1.06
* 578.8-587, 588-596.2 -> 0.94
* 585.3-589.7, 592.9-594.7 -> 1.05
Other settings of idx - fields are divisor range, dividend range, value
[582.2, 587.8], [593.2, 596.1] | 0.97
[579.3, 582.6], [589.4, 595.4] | 0.94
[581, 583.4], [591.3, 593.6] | 0.92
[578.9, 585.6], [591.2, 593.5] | 0.96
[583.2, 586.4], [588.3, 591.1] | 0.89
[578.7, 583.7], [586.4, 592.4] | 0.94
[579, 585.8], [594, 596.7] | 0.96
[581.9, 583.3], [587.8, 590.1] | 0.80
